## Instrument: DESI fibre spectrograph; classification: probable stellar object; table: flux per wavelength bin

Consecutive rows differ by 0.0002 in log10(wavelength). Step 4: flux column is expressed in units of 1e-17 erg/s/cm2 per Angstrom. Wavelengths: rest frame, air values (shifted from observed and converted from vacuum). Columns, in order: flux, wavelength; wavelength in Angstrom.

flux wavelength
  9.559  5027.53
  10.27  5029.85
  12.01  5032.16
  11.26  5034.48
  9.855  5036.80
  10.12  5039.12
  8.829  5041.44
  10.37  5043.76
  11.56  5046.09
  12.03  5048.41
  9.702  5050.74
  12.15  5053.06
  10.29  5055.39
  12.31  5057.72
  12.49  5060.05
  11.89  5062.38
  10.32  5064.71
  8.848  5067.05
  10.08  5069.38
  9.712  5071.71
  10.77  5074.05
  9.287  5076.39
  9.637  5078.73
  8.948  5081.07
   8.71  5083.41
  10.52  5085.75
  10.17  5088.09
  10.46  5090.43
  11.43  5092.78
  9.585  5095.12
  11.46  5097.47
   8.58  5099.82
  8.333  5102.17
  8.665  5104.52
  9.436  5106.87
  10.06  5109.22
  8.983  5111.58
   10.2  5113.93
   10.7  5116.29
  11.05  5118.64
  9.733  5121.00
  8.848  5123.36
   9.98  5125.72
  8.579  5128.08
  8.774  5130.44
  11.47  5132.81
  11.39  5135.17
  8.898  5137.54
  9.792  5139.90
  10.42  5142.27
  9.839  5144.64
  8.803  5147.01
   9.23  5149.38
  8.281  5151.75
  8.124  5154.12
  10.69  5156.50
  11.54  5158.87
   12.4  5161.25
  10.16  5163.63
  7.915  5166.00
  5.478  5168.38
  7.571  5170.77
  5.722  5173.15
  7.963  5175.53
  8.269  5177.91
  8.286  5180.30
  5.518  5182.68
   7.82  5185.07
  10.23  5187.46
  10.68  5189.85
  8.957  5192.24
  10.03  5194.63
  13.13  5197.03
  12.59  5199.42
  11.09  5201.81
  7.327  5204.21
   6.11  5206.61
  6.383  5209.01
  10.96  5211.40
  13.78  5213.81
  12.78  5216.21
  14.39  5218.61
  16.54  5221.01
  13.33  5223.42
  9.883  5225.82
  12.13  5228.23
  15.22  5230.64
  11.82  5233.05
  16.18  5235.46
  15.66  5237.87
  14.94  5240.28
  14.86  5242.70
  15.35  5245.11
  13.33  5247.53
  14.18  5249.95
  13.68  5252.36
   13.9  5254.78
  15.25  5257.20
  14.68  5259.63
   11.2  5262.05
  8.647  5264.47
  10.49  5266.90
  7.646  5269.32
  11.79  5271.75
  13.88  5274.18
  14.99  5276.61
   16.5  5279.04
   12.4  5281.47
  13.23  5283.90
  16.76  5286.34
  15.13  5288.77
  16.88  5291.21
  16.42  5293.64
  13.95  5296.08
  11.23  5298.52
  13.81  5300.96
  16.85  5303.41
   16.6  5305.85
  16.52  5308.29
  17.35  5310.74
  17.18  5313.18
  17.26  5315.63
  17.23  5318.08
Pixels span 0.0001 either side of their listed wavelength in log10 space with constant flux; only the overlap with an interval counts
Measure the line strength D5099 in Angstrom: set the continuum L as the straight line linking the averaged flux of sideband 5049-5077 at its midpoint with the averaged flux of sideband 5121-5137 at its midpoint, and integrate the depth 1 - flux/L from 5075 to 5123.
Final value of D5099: 2.0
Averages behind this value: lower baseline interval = 10.7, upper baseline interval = 9.79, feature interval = 9.79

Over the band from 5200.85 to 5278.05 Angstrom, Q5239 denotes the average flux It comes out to 12.6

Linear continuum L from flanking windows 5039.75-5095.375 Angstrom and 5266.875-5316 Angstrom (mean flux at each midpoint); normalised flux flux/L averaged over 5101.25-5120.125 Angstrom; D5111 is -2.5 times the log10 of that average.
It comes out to 0.16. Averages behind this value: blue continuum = 10.4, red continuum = 14.7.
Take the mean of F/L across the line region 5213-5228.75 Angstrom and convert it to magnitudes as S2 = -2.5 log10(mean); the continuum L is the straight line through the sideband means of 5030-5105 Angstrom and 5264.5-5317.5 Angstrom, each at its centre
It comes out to -0.01 mag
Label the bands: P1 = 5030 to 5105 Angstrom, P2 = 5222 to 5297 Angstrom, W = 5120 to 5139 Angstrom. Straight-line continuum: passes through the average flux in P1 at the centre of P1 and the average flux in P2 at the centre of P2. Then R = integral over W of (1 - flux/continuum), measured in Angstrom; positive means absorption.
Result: 2.9 Angstrom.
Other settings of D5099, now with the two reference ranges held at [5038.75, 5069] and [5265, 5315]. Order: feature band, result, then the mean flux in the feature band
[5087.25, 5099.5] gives 1.0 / 10.5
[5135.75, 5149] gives 2.8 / 9.61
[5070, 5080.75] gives 1.3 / 9.79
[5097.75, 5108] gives 2.3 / 8.99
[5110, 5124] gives 2.2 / 9.96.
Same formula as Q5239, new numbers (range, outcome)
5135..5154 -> 9.4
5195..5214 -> 9.97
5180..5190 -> 8.3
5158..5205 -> 9.13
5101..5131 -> 9.5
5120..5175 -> 9.27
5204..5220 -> 10.5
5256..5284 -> 12.5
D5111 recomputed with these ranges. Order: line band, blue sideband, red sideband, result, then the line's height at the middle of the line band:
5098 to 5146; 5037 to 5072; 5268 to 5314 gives 0.22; 11.8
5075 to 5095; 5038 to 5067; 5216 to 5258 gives 0.16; 11.5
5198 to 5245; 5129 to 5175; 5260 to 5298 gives -0.09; 11.5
